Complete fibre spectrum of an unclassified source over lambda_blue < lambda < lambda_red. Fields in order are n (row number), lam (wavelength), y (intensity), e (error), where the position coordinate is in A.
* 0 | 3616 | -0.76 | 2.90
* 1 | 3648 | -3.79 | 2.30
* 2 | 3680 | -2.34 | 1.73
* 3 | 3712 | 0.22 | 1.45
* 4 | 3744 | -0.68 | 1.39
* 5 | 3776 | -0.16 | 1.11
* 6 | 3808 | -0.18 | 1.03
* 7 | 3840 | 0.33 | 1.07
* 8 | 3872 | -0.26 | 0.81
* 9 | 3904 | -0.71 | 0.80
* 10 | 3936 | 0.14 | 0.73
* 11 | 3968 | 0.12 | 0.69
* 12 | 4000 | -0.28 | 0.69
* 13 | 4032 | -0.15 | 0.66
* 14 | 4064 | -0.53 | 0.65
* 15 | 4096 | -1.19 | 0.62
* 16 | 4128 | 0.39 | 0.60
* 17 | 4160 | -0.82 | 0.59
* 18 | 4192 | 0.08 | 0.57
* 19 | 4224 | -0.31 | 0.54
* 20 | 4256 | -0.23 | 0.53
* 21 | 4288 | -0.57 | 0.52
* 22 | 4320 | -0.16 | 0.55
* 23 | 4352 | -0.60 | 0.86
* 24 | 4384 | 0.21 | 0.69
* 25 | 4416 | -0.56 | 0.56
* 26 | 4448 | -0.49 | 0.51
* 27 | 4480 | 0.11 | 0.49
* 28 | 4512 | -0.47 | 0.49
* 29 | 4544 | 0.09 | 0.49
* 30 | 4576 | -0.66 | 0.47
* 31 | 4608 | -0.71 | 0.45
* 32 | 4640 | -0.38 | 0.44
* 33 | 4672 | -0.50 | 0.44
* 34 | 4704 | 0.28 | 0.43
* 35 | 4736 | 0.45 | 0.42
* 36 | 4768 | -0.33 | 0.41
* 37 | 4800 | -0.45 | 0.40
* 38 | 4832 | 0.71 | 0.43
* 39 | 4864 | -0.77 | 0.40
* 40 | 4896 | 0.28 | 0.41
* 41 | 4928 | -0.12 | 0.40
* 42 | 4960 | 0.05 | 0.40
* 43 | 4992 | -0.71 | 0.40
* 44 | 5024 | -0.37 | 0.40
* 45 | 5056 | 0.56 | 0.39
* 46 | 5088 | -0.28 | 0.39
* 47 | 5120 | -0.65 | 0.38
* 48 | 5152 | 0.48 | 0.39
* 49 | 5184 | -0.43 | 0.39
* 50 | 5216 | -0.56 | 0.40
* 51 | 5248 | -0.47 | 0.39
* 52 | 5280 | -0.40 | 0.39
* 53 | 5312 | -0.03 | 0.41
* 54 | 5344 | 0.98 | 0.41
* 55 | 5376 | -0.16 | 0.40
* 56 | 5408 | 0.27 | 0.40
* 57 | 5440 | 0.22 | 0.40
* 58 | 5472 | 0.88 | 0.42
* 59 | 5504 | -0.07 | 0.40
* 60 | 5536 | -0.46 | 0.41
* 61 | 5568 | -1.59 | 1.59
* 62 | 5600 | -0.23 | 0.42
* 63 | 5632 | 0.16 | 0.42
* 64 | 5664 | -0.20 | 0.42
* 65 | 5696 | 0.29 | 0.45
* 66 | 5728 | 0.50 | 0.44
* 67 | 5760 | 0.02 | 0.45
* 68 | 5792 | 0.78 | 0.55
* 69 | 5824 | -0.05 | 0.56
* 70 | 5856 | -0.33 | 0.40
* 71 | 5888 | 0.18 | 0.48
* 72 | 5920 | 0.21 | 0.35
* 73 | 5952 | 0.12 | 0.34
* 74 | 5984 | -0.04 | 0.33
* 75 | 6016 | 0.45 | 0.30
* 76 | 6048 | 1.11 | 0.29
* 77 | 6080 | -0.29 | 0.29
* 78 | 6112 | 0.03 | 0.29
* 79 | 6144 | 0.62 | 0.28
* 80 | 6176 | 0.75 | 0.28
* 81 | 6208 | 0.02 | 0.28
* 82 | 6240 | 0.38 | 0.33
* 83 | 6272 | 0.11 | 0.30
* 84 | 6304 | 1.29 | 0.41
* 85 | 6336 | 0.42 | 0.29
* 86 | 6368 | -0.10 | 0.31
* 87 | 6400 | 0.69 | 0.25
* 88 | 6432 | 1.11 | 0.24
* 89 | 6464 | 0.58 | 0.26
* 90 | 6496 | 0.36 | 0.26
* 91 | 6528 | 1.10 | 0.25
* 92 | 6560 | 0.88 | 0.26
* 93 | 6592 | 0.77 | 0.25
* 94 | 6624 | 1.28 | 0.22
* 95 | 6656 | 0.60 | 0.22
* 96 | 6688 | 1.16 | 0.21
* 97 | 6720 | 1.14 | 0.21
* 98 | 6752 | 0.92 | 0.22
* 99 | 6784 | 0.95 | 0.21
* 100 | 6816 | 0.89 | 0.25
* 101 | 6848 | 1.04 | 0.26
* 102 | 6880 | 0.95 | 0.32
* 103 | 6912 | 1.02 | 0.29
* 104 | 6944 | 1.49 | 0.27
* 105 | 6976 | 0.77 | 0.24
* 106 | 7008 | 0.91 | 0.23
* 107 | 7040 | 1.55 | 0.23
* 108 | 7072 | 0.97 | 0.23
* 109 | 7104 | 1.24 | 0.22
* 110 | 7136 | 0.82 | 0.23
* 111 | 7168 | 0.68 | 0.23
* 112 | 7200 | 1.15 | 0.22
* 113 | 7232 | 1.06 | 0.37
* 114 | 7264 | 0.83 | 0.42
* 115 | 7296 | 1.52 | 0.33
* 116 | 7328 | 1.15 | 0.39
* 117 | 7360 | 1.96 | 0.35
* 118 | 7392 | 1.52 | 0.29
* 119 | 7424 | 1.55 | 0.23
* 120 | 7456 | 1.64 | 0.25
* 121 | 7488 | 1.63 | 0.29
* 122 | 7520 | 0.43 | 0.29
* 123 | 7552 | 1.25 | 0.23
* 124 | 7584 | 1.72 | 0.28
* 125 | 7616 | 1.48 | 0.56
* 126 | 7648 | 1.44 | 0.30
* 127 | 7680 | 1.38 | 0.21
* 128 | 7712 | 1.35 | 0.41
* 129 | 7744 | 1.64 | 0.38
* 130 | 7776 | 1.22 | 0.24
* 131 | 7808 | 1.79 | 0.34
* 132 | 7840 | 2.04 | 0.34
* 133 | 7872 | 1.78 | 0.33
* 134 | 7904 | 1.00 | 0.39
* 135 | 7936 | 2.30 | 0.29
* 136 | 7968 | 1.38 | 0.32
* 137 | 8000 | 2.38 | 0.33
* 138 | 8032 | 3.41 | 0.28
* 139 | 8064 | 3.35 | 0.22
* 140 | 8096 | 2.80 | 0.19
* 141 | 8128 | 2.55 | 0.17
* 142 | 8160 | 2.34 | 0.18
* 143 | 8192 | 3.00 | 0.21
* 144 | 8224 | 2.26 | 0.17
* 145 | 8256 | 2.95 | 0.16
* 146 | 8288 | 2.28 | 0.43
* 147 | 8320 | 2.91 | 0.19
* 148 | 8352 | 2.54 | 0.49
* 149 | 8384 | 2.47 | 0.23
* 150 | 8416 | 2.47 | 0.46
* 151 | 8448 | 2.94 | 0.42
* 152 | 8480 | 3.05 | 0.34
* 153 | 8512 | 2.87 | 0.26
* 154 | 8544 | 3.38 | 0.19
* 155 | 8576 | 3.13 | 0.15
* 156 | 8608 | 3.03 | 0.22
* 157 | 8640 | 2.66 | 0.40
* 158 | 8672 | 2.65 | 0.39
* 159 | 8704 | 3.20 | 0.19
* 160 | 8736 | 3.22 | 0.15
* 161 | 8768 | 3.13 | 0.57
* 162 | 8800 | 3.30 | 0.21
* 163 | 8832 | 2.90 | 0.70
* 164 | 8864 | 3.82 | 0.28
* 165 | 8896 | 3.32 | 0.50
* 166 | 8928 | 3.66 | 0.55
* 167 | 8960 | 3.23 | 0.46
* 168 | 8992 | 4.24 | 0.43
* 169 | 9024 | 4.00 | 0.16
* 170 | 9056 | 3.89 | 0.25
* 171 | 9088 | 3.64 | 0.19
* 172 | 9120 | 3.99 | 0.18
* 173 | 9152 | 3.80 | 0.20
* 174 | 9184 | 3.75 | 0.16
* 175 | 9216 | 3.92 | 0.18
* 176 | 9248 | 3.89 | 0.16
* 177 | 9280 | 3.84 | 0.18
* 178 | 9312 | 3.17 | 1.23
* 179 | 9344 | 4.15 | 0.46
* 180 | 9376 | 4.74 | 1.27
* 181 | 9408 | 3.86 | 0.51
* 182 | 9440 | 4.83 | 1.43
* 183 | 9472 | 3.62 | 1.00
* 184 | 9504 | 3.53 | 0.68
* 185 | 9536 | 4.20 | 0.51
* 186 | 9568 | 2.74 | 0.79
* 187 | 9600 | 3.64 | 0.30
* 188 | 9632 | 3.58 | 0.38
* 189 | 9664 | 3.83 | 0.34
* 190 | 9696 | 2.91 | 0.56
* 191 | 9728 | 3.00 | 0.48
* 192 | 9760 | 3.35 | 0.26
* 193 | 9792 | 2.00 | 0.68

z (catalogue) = 1.006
